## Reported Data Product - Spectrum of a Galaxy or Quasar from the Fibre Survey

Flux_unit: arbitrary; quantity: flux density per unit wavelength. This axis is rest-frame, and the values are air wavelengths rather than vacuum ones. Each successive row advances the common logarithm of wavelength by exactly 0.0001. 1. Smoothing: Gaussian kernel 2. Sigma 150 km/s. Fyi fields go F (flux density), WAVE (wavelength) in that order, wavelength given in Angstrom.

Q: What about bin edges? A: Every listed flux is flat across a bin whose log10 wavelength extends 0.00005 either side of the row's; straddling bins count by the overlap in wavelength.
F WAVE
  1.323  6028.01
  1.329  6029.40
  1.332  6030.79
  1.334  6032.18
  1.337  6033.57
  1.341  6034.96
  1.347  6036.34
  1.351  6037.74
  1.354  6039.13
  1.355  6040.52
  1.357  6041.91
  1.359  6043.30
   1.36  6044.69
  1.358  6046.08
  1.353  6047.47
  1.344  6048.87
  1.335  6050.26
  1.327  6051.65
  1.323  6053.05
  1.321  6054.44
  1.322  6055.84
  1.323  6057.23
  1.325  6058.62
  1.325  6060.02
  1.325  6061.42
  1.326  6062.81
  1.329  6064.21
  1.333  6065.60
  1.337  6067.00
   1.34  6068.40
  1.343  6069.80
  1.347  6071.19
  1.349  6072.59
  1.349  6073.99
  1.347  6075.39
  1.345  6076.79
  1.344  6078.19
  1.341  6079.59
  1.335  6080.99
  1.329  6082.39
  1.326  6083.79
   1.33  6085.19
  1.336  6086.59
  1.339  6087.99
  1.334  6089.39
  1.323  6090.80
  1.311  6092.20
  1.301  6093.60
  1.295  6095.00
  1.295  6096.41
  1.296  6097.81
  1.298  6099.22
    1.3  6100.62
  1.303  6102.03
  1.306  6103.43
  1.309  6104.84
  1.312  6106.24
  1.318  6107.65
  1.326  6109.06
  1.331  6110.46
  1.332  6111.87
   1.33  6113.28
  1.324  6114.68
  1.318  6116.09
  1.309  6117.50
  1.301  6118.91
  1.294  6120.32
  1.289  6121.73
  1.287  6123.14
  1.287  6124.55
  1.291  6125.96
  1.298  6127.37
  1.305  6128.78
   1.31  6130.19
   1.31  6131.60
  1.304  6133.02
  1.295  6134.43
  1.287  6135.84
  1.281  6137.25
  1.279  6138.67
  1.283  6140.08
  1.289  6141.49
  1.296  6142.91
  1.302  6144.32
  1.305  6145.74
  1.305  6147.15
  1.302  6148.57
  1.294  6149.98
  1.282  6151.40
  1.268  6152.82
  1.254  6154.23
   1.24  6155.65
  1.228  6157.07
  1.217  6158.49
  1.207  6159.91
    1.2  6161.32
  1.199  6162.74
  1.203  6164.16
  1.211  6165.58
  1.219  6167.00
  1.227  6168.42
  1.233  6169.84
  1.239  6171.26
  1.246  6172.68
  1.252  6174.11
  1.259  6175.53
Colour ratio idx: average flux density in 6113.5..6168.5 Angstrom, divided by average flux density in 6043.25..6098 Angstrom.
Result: 0.96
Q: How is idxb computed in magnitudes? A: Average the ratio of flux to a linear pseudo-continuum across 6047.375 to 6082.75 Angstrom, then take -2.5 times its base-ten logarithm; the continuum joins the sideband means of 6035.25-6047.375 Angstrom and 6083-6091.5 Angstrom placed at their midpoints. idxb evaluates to 0.01 mag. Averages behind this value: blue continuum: 1.36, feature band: 1.33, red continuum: 1.33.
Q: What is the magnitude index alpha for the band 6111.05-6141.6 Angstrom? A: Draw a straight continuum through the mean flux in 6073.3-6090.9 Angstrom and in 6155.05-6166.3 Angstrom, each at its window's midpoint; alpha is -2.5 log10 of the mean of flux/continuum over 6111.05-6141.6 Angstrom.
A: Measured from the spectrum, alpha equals -0.03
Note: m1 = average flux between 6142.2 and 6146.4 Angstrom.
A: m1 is 1.3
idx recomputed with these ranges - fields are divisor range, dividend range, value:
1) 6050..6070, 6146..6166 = 0.94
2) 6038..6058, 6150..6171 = 0.92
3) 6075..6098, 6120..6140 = 0.98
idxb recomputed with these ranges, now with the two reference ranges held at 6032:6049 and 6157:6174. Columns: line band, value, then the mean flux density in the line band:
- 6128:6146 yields -0.039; 1.3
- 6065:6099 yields -0.018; 1.33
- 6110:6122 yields -0.036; 1.31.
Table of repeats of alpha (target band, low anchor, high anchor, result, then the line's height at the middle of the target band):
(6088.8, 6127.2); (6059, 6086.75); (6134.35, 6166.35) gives 0.00 mag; 1.3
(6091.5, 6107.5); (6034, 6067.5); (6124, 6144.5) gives 0.01 mag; 1.31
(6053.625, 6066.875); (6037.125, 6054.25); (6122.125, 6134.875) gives 0.01 mag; 1.34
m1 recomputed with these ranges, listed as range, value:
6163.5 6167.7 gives 1.21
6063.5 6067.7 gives 1.33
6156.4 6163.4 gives 1.21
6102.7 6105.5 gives 1.31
